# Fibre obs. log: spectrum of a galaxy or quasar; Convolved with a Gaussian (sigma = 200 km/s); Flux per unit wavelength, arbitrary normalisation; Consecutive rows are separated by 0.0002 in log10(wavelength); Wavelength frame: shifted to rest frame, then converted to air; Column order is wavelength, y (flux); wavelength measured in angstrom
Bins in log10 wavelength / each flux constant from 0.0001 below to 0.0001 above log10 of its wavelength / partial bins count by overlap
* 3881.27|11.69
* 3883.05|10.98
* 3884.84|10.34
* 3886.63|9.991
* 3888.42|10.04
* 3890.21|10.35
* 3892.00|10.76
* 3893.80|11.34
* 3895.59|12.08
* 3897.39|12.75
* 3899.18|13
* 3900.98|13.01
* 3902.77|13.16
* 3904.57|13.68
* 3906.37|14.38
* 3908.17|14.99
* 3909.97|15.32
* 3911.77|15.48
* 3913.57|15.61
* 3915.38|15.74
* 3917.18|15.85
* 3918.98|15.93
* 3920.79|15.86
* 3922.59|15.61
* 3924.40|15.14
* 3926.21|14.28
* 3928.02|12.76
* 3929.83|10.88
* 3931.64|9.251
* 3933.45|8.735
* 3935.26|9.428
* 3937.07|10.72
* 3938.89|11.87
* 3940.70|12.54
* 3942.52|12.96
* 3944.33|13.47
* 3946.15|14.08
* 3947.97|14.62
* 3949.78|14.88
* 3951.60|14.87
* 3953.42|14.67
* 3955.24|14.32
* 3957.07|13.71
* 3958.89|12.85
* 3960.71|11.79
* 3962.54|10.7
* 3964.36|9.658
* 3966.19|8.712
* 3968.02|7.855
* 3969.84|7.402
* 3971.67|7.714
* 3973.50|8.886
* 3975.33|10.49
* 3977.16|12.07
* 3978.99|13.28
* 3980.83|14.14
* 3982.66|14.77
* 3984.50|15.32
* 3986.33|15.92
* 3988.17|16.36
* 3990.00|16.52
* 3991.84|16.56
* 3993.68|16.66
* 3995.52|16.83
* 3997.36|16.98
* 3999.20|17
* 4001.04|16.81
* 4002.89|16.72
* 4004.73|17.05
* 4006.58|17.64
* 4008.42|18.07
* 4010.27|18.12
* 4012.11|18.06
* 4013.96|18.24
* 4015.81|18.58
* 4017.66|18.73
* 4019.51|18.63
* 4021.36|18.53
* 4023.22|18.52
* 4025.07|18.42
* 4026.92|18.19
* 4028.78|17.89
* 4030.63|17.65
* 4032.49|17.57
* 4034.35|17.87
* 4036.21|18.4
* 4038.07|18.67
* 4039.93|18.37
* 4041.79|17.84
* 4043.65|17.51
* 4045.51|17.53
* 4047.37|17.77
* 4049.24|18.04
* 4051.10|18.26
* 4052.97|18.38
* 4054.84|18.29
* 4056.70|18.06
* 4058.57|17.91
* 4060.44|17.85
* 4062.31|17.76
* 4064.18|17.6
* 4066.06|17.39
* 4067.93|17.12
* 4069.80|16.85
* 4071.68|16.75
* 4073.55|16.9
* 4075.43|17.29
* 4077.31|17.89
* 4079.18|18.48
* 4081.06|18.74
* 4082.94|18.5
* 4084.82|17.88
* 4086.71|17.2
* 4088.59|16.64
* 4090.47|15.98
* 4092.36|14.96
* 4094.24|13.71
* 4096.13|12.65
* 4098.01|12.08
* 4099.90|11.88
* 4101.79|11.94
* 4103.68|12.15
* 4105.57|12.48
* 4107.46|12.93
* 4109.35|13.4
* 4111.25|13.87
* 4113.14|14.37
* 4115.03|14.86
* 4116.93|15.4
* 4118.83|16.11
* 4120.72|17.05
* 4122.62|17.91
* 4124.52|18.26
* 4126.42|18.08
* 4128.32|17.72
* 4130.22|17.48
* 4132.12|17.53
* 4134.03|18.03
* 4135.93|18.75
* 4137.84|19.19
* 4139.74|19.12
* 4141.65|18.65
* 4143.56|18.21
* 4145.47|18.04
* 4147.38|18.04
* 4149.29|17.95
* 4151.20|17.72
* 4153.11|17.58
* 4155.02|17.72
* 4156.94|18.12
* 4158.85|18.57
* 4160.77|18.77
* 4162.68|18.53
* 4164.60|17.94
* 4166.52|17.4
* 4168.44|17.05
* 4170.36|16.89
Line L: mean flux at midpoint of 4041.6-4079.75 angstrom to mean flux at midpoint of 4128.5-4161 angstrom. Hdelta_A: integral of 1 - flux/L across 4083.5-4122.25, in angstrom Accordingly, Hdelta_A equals 7.5 angstrom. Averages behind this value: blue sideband 17.7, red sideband 18.2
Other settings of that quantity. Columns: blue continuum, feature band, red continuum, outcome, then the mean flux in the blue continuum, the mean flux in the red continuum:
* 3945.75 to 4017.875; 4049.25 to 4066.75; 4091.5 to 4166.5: -2.9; 14.4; 16.4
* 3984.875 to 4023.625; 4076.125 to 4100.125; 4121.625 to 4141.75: 2.6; 17.4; 18.2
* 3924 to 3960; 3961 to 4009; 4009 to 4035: 6.2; 12.8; 18.2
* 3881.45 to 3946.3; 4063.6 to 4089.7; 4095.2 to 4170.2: -3.2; 12.8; 16.5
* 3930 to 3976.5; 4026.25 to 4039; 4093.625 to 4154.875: -4.2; 11.4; 16.1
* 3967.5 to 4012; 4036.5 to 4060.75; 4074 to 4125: -4.9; 14.7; 15.3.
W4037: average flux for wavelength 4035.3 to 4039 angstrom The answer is 18.5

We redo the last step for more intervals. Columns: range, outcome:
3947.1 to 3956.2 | 14.7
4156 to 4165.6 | 18.4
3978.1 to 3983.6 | 14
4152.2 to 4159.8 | 18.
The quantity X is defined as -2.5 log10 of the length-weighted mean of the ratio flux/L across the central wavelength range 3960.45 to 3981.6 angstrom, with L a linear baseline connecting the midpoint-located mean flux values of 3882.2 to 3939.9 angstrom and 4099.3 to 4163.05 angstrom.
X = 0.34 mag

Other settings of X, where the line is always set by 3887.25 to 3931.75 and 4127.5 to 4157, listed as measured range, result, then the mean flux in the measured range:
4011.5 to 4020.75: -0.180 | 18.5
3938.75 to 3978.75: 0.218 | 11.8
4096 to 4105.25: 0.386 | 12.1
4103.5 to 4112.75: 0.310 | 13.1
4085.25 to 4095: 0.082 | 15.8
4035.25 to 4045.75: -0.126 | 18.1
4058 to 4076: -0.044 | 17.3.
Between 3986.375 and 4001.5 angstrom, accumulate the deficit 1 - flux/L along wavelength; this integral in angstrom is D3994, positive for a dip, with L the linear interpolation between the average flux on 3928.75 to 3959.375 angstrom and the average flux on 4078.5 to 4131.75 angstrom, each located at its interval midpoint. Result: -3.6 angstrom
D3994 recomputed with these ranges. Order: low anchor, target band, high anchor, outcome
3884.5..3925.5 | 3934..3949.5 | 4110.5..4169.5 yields 1.9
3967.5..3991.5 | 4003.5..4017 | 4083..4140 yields -4.8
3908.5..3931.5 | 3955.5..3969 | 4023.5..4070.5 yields 4.1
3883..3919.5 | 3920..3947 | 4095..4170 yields 2.2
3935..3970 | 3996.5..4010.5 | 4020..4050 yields -1.3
